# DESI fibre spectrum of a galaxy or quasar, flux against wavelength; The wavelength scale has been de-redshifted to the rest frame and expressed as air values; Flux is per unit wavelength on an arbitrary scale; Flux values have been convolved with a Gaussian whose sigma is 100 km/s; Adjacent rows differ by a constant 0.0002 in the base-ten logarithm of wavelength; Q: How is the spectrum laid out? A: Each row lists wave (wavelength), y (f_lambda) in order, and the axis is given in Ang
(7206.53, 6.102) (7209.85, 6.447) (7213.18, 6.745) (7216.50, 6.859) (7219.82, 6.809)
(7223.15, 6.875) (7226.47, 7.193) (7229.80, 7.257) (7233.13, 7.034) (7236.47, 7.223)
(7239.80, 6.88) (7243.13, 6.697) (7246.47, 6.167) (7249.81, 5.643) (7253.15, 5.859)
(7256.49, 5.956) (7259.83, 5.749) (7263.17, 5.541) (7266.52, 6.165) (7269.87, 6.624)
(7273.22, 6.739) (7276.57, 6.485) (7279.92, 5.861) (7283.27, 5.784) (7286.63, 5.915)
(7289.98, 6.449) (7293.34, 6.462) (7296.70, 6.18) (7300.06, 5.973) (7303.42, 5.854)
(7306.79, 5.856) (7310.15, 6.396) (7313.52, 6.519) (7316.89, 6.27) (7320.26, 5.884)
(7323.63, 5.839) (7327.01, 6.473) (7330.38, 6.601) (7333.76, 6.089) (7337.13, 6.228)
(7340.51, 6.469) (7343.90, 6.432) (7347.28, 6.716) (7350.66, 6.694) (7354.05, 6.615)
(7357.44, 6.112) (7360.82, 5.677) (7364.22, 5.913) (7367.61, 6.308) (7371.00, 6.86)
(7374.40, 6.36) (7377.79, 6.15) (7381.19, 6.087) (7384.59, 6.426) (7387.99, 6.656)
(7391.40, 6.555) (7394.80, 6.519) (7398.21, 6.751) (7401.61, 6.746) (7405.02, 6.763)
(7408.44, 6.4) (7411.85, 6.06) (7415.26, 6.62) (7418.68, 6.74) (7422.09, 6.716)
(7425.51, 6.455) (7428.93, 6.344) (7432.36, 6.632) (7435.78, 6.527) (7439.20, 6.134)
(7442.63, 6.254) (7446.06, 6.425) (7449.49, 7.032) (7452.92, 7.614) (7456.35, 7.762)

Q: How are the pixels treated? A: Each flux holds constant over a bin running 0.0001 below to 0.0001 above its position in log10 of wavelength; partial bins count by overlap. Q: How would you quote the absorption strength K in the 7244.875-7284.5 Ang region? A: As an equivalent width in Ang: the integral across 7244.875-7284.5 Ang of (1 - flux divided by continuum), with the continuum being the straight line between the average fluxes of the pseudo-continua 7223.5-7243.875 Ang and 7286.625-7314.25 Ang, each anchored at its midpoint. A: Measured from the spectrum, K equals 3.5 Ang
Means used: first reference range 7.05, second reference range 6.18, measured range 6.05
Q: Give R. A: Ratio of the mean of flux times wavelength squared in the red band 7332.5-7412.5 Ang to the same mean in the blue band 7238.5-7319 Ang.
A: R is 1.07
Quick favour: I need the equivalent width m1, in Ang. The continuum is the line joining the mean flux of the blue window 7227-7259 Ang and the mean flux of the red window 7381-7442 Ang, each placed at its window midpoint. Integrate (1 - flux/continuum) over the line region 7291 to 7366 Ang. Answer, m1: 3.2 Ang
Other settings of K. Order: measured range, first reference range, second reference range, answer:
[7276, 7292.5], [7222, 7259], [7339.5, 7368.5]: 1.0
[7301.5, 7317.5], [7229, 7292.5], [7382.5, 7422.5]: 0.6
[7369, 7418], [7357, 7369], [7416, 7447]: -2.4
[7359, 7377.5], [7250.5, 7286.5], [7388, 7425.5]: 0.6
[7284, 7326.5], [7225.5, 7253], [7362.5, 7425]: 3.0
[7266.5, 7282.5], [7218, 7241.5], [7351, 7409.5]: 1.1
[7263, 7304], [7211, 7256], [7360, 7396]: 2.4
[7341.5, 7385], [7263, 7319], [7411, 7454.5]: 0.4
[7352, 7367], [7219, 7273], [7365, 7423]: 0.9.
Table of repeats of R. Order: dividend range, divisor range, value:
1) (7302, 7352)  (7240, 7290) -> 1.05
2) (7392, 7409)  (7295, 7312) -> 1.13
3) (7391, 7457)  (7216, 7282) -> 1.08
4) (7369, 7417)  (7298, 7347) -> 1.06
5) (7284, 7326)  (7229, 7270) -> 0.98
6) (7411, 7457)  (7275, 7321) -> 1.12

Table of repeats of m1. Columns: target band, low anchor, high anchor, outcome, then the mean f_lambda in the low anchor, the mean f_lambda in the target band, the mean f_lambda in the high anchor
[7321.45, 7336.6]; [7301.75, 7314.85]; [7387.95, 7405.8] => 0.1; 6.15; 6.24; 6.66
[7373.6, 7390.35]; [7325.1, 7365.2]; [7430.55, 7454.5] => 0.3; 6.34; 6.34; 6.65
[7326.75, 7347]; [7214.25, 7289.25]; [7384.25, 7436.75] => 0.3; 6.43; 6.4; 6.56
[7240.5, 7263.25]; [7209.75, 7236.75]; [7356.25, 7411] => 2.8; 6.95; 6.01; 6.39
